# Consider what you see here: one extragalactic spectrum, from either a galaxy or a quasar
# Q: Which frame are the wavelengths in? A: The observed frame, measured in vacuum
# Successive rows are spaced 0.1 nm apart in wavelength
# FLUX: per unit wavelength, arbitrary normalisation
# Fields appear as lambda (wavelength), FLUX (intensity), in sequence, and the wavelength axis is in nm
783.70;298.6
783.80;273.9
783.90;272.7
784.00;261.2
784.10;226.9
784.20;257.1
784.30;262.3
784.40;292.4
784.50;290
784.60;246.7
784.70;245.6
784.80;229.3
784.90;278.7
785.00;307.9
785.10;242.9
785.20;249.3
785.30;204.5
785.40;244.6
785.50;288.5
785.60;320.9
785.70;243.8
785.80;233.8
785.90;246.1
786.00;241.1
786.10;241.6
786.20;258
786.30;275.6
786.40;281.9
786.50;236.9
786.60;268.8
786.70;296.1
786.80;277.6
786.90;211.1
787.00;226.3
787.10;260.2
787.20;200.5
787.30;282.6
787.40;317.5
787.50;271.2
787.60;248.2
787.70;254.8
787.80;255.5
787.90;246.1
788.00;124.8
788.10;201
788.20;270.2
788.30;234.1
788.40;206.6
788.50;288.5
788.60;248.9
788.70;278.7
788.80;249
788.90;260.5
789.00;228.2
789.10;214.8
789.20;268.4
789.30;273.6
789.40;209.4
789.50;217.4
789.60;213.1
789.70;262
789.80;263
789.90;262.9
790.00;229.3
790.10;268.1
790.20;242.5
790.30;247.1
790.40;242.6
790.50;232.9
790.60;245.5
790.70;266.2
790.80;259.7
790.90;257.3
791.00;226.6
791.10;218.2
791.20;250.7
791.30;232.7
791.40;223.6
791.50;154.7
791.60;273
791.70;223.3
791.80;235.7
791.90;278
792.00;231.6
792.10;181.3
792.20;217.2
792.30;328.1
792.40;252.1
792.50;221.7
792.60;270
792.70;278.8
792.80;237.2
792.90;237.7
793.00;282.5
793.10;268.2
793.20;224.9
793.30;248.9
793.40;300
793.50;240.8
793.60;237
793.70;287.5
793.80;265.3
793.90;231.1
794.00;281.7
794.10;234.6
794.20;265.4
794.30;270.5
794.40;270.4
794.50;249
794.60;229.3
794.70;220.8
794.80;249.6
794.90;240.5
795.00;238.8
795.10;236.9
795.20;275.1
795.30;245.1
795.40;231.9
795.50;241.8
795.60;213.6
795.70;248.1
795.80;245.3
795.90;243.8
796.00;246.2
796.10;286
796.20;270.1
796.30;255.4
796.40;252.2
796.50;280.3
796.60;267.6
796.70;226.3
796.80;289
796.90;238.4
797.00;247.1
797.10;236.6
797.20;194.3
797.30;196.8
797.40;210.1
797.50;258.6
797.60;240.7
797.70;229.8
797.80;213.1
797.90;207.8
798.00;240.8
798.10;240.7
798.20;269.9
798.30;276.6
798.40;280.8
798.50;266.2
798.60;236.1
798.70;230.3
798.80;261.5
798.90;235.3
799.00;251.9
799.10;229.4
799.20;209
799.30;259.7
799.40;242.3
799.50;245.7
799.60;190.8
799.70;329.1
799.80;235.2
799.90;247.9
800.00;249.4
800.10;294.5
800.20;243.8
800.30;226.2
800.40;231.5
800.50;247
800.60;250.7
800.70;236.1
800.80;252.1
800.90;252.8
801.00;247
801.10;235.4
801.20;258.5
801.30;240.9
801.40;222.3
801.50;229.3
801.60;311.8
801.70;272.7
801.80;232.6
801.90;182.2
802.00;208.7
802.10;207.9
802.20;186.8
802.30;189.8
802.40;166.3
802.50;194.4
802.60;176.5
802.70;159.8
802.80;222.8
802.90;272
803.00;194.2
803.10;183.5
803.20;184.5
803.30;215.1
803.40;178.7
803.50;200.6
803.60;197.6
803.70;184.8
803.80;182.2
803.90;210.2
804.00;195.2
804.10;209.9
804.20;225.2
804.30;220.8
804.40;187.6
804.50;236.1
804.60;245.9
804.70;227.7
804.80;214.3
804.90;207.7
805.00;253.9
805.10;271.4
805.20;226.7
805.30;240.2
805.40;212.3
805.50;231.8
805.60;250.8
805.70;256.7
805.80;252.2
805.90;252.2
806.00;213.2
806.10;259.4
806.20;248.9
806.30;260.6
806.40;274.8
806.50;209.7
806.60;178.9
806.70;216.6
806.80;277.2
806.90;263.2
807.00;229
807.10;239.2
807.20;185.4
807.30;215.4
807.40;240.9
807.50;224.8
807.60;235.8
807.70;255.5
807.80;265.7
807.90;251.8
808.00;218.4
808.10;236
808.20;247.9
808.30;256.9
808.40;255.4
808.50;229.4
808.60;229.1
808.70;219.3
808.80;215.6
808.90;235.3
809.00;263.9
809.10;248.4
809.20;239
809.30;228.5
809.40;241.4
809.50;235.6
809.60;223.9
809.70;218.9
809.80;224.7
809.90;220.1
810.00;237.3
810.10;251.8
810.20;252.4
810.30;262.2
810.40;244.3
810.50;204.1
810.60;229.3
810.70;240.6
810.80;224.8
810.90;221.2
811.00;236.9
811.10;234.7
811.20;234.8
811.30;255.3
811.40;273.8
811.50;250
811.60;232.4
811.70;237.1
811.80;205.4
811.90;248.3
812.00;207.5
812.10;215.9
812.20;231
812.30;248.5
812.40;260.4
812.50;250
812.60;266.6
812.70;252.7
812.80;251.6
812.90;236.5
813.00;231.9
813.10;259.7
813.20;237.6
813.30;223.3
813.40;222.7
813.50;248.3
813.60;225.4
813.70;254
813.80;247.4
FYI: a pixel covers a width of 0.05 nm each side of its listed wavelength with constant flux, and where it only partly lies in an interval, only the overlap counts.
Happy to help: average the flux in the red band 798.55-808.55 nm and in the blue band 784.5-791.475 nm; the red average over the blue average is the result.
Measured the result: 0.93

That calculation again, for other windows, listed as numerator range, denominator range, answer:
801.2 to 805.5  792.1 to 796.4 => 0.85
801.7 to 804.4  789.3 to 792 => 0.83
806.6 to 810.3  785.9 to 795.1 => 0.96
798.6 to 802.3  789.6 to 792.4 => 0.99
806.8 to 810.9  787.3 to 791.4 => 0.97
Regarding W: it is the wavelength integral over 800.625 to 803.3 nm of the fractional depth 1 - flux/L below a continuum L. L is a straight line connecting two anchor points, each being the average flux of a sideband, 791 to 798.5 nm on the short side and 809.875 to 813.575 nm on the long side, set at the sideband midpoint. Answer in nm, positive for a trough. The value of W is 0.25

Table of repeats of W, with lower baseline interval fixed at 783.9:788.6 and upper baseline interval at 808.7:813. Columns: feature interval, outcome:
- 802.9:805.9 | 0.286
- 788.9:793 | 0.127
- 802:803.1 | 0.208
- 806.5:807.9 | 0.042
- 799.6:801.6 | -0.040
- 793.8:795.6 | 0.005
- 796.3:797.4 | 0.021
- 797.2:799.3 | 0.060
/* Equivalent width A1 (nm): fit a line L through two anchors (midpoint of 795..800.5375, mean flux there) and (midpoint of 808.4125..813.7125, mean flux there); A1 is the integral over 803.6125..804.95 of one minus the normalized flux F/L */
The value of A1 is 0.17 nm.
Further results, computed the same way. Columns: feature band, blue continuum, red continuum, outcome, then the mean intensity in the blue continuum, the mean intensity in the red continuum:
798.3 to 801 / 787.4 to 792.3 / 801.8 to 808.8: -0.22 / 241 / 223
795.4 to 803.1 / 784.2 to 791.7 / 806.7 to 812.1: 0.14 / 249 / 237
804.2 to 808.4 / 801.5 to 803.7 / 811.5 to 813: -0.34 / 207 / 239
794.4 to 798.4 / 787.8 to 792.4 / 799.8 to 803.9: -0.24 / 240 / 222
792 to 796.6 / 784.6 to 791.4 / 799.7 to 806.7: -0.24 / 249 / 226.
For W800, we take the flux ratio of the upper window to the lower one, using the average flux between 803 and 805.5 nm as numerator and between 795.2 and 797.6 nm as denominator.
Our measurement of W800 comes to 0.87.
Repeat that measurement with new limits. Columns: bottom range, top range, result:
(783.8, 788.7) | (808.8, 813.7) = 0.94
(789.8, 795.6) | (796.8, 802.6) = 0.96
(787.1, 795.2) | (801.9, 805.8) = 0.86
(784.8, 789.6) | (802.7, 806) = 0.88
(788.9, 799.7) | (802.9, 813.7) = 0.95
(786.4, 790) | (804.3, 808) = 0.96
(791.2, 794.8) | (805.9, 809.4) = 0.96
